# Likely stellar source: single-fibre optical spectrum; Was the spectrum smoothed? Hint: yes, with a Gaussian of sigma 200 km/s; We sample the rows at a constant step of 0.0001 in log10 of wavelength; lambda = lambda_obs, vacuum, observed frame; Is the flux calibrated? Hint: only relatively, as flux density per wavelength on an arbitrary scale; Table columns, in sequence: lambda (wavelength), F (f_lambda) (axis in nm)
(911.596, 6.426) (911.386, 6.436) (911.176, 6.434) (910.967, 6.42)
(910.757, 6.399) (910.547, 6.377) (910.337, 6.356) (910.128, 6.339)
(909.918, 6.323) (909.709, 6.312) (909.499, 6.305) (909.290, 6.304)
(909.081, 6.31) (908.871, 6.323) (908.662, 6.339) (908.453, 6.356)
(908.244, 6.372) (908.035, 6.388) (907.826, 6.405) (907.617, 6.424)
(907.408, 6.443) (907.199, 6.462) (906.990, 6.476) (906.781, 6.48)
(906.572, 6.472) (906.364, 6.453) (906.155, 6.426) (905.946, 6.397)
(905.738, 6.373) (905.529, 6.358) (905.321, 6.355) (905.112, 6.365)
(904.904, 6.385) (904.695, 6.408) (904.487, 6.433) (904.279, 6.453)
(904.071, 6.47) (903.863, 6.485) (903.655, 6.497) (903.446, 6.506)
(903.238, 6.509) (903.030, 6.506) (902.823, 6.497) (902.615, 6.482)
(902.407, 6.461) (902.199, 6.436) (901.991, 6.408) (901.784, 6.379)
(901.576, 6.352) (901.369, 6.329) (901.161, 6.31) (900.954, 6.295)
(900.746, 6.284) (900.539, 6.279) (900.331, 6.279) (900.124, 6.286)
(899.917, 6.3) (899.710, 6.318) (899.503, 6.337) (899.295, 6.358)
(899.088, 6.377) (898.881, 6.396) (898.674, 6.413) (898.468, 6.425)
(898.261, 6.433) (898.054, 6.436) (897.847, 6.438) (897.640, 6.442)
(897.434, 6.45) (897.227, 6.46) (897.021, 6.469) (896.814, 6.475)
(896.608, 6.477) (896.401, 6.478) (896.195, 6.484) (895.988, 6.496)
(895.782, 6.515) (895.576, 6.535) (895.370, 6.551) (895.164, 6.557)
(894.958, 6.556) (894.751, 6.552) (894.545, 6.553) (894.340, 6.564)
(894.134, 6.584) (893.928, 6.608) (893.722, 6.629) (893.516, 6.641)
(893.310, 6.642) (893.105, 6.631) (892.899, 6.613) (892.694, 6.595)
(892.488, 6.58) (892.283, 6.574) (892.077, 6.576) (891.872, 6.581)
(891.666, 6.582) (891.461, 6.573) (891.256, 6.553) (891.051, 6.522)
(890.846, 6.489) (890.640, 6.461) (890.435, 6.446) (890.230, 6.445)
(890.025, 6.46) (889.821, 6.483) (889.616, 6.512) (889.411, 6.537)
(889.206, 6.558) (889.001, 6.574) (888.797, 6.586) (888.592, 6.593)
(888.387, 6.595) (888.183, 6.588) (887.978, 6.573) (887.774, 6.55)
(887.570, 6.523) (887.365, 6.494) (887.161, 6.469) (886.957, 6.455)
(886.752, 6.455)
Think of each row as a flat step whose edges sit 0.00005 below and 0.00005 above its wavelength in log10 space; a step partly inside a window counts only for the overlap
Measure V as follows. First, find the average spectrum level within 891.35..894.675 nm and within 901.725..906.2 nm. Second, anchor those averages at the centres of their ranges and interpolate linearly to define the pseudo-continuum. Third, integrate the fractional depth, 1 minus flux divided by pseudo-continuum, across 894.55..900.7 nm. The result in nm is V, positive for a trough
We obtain 0.09 nm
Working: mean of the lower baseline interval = 6.6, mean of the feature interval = 6.43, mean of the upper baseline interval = 6.44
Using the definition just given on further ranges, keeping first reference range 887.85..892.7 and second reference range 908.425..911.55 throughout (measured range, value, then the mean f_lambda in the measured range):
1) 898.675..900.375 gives 0.03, 6.34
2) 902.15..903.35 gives -0.01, 6.49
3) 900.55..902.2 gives 0.03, 6.34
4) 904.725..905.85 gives 0.01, 6.37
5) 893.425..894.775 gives -0.02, 6.59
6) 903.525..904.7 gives -0.01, 6.46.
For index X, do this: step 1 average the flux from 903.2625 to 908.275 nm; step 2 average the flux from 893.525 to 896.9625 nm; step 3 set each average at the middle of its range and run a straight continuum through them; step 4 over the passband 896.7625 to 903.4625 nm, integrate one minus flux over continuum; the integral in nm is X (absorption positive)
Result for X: 0.10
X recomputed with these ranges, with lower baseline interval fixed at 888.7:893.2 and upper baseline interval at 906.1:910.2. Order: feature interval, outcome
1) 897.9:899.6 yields 0.02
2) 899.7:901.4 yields 0.04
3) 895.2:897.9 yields 0.00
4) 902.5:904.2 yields -0.02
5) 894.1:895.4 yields -0.01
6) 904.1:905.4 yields 0.00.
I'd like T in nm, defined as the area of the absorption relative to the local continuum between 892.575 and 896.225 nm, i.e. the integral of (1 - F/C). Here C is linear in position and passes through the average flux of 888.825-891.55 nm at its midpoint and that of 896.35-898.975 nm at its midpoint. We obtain -0.06 nm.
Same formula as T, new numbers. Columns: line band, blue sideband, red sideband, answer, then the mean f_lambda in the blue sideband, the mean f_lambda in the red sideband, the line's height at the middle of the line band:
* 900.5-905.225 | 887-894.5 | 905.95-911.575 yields 0.020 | 6.56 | 6.39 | 6.44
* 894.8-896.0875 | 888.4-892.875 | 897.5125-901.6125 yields -0.019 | 6.54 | 6.36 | 6.44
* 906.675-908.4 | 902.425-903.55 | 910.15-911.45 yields 0.003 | 6.5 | 6.4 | 6.44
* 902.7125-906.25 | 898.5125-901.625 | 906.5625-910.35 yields -0.046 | 6.33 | 6.38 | 6.35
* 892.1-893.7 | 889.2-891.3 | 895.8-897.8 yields -0.031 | 6.49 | 6.47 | 6.48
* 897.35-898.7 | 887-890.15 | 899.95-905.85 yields 0.002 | 6.54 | 6.4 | 6.45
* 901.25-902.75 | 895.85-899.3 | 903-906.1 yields 0.007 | 6.45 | 6.43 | 6.44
